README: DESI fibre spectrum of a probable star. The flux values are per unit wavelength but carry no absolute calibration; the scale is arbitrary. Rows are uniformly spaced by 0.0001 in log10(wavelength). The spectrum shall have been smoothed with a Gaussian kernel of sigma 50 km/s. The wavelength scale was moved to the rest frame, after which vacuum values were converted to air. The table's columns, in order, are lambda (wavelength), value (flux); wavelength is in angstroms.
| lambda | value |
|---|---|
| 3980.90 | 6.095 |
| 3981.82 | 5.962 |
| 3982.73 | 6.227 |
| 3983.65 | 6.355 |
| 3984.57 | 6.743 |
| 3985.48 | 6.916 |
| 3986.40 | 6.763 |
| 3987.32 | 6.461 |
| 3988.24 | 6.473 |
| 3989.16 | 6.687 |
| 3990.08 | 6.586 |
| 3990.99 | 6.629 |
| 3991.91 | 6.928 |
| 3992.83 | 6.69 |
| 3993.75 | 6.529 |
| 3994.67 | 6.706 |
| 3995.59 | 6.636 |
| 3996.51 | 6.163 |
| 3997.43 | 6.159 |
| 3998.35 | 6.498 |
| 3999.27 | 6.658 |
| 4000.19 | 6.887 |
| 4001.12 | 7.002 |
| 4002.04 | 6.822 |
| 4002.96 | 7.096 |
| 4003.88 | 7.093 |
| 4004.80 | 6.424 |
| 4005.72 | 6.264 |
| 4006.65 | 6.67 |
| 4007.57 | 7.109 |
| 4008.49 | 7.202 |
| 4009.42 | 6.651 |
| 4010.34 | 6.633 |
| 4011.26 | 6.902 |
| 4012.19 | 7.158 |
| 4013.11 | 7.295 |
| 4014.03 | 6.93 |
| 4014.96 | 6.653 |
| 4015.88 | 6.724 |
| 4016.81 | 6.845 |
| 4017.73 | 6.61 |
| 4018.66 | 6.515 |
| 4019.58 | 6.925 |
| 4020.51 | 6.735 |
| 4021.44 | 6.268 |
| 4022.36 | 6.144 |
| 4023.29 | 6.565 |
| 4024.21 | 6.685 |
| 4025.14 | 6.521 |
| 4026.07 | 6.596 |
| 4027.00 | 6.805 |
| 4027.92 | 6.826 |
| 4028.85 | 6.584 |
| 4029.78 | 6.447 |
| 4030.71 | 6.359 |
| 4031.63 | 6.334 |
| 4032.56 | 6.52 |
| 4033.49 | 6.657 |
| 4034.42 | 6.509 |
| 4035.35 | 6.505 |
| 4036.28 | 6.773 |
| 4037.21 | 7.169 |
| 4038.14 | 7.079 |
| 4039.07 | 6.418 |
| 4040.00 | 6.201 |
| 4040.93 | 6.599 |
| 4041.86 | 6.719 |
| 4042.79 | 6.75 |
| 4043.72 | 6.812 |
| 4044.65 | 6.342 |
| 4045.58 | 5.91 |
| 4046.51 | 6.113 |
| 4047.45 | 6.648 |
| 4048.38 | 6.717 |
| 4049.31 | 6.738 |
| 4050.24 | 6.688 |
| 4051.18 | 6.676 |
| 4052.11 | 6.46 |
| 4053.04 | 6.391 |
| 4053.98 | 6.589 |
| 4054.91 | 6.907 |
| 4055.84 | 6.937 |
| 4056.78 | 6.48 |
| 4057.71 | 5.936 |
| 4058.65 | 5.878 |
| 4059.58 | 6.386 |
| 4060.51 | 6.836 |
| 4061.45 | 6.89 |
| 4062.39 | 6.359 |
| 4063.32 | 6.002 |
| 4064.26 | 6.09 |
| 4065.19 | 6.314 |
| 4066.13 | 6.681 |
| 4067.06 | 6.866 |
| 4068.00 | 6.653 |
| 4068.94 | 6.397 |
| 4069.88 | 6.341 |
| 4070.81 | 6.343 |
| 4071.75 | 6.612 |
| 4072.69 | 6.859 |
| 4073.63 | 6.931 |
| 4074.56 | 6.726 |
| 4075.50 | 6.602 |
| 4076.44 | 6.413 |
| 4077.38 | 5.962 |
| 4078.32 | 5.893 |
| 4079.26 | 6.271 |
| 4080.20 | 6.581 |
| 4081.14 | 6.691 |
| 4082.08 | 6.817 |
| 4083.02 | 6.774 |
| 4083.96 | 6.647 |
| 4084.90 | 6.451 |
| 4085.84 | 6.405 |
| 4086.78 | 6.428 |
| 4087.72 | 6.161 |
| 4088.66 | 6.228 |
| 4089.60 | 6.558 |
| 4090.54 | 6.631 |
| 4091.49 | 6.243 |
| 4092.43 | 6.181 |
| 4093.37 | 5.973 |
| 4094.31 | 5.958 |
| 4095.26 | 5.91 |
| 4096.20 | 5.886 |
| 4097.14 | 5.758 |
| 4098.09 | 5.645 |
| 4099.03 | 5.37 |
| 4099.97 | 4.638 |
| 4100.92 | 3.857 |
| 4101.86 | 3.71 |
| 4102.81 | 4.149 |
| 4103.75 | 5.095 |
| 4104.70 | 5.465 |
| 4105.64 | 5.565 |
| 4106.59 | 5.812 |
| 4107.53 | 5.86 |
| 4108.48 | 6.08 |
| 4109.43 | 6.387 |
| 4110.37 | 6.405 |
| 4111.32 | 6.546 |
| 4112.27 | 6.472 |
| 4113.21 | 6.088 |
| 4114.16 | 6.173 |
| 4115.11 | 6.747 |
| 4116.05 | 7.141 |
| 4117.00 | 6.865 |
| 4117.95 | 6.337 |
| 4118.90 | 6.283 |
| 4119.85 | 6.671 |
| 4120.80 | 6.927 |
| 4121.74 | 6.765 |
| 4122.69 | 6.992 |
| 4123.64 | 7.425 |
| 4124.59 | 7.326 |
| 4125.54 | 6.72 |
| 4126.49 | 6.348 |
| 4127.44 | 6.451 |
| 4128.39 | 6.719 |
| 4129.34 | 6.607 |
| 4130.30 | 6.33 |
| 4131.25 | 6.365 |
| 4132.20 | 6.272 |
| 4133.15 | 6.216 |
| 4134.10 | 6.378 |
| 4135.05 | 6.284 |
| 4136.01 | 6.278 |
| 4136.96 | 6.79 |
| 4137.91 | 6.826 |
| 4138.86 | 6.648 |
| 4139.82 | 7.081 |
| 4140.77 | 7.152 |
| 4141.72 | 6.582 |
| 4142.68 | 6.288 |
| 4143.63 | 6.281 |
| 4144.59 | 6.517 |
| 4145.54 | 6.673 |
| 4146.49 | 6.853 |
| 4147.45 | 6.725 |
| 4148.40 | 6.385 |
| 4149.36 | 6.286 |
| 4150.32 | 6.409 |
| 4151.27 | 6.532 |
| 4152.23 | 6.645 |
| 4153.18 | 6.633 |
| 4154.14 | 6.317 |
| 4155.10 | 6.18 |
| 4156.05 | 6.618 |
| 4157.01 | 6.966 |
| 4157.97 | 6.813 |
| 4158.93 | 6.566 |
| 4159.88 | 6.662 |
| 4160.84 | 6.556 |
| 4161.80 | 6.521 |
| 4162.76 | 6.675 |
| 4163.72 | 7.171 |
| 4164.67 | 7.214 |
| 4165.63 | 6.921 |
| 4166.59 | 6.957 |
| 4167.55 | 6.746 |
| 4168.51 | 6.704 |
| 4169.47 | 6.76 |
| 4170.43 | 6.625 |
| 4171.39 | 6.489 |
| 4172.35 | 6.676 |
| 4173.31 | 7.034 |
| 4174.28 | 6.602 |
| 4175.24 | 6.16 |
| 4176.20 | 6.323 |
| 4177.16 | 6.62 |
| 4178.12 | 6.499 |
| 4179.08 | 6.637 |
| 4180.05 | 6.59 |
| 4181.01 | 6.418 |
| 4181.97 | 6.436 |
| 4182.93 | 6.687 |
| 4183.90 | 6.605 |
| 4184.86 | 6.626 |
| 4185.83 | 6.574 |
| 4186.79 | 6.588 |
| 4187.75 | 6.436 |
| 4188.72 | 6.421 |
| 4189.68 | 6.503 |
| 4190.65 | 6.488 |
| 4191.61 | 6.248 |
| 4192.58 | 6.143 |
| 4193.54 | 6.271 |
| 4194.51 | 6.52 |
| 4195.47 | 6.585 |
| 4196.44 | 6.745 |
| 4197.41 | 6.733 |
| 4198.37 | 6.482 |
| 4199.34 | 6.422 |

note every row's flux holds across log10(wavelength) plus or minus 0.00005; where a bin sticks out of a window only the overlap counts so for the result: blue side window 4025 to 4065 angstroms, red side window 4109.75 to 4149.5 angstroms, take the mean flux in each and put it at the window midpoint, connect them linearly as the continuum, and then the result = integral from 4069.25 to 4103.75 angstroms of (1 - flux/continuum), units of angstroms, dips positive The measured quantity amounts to 2.7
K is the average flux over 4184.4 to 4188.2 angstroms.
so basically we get 6.56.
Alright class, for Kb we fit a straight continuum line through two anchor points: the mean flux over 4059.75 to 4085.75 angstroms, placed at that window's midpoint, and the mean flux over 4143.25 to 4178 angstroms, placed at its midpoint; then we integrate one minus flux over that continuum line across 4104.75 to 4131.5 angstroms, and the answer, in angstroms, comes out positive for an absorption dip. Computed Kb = 0.3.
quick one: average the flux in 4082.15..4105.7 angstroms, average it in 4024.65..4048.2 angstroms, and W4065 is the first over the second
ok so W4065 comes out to 0.88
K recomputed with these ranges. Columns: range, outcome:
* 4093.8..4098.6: 5.83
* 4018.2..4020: 6.74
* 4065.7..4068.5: 6.73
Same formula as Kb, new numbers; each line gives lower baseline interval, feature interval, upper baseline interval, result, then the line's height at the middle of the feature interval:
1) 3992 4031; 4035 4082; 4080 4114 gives -1.9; 6.27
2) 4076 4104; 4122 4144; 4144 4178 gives -0.9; 6.35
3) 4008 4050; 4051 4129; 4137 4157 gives 3.9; 6.62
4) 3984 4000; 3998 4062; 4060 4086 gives -0.8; 6.56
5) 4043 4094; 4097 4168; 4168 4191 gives 1.6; 6.52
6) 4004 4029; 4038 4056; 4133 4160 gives 0.3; 6.69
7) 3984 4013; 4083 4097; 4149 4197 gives 0.8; 6.65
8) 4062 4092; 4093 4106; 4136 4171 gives 2.6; 6.53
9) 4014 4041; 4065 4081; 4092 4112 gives -1.5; 5.96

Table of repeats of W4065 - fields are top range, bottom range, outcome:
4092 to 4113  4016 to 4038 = 0.84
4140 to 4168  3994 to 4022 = 0.99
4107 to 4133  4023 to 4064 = 1.00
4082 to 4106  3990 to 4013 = 0.86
